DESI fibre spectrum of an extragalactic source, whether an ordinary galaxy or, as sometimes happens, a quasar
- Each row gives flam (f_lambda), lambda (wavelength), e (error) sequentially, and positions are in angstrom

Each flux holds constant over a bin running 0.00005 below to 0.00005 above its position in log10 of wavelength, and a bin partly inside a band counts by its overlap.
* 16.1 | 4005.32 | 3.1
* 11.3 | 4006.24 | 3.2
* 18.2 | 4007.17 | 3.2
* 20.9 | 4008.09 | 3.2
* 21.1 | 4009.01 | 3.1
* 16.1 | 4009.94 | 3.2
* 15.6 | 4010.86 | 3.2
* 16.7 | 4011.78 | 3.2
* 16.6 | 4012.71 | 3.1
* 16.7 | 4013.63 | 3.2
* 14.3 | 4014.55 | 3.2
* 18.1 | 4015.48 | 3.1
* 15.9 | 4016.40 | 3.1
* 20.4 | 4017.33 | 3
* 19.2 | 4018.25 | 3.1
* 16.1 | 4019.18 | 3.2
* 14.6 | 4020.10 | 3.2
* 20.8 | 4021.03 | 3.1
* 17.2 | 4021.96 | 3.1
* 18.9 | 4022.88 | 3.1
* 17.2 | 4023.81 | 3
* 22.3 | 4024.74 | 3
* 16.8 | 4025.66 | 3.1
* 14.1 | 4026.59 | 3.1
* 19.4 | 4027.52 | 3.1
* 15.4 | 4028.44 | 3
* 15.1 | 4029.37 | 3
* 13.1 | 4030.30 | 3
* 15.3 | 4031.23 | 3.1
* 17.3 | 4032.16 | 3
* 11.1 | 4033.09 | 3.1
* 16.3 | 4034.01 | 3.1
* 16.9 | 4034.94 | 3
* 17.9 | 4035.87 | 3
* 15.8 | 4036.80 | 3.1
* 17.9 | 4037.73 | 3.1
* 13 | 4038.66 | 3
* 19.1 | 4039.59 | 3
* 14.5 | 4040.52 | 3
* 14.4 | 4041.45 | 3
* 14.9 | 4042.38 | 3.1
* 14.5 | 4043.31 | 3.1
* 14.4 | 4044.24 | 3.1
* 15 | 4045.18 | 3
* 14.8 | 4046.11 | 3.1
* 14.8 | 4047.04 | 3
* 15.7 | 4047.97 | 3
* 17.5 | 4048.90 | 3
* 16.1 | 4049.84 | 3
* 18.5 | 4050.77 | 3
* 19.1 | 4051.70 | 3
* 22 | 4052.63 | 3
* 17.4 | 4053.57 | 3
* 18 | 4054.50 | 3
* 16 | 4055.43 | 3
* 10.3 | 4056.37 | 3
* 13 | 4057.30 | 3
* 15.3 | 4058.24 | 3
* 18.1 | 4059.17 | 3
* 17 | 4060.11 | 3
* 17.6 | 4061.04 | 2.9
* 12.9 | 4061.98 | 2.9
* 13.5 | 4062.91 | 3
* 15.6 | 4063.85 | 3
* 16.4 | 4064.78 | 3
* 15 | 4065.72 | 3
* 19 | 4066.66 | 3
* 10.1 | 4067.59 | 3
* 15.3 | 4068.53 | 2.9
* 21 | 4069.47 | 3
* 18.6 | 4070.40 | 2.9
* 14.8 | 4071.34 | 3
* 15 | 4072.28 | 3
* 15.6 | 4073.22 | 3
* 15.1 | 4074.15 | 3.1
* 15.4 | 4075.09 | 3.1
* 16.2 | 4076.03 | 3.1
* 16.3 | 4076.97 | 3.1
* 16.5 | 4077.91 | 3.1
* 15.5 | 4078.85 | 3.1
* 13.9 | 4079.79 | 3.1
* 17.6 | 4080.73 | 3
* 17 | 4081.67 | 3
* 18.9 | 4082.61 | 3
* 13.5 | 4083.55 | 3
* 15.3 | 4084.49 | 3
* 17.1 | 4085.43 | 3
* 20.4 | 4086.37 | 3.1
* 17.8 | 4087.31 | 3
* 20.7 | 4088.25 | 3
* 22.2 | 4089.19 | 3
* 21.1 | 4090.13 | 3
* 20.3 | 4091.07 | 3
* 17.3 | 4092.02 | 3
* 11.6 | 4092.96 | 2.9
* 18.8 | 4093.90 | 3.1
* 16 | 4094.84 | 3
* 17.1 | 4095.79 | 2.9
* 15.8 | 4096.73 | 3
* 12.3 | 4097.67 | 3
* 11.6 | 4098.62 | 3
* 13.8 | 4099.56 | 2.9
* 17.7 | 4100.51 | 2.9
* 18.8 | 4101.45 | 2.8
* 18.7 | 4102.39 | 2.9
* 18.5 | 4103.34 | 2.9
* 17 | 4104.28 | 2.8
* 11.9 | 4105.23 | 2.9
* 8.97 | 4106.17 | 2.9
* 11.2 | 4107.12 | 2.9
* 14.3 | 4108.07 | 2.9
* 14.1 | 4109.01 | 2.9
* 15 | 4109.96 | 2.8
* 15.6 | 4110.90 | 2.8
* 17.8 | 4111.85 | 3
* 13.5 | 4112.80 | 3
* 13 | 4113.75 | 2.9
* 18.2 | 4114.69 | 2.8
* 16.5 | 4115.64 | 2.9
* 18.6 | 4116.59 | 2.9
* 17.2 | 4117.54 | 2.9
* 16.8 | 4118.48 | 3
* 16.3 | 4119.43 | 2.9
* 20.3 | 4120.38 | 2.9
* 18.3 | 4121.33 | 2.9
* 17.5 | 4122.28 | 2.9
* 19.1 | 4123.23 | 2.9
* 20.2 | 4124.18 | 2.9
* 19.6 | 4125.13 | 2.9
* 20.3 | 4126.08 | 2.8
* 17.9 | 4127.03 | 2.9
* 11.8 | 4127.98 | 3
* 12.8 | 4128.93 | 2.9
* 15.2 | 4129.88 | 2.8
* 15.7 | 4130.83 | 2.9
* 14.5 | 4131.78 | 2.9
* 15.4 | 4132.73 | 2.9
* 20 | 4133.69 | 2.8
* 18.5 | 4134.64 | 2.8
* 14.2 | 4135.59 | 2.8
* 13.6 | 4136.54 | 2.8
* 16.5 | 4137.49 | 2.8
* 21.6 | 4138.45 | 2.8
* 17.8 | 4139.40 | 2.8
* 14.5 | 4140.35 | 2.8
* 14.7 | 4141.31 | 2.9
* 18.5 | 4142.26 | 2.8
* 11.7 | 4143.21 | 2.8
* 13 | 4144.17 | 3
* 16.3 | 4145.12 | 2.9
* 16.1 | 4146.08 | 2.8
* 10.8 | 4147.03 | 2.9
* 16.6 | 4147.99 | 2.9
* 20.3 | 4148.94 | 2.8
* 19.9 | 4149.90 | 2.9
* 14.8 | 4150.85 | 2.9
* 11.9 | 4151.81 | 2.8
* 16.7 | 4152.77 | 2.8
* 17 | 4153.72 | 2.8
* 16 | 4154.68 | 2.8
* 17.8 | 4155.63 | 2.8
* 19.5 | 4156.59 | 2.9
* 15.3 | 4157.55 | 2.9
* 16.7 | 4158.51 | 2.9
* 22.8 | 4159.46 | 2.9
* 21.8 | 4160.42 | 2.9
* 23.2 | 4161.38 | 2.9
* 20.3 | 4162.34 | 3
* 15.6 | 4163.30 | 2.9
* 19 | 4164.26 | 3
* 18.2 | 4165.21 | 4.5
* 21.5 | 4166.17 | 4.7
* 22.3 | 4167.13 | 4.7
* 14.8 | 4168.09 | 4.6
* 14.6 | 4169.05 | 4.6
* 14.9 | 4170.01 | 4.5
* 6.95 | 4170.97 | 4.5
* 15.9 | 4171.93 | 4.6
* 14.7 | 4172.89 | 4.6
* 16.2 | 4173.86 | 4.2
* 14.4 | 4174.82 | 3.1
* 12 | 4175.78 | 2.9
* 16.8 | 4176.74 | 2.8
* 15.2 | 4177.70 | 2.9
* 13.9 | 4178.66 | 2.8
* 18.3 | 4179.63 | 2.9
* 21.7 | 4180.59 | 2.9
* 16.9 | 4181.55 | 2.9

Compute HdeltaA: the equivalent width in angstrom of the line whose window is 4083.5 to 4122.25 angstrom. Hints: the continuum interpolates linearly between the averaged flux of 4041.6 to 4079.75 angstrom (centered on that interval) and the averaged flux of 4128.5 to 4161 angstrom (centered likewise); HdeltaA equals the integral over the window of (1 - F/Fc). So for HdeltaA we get -0.5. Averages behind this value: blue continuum 15.9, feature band 16.4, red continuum 16.5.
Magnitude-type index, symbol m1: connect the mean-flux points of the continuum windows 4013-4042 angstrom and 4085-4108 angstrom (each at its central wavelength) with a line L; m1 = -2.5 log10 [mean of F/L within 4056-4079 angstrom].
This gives 0.06 mag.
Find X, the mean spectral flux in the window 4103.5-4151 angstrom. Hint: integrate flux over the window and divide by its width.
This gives 16.1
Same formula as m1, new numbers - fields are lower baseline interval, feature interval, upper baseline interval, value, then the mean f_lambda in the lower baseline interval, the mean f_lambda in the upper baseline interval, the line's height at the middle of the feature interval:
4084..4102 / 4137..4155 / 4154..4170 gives 0.141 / 17.2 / 18.6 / 18.2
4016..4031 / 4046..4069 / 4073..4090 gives 0.076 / 17.2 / 17.1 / 17.1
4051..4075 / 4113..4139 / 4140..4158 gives -0.070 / 16.1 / 15.9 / 15.9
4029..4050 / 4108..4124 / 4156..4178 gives -0.019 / 15.4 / 17.1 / 16.4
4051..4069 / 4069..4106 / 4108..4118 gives -0.053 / 15.9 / 15.9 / 15.9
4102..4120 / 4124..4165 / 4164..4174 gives -0.066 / 15.4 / 16.2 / 15.9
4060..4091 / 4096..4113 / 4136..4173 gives 0.127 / 16.7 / 16.8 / 16.7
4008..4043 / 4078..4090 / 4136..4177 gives -0.058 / 16.7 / 16.6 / 16.7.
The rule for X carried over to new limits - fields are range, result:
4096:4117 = 15.1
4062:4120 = 16.1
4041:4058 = 15.9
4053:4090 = 16.3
